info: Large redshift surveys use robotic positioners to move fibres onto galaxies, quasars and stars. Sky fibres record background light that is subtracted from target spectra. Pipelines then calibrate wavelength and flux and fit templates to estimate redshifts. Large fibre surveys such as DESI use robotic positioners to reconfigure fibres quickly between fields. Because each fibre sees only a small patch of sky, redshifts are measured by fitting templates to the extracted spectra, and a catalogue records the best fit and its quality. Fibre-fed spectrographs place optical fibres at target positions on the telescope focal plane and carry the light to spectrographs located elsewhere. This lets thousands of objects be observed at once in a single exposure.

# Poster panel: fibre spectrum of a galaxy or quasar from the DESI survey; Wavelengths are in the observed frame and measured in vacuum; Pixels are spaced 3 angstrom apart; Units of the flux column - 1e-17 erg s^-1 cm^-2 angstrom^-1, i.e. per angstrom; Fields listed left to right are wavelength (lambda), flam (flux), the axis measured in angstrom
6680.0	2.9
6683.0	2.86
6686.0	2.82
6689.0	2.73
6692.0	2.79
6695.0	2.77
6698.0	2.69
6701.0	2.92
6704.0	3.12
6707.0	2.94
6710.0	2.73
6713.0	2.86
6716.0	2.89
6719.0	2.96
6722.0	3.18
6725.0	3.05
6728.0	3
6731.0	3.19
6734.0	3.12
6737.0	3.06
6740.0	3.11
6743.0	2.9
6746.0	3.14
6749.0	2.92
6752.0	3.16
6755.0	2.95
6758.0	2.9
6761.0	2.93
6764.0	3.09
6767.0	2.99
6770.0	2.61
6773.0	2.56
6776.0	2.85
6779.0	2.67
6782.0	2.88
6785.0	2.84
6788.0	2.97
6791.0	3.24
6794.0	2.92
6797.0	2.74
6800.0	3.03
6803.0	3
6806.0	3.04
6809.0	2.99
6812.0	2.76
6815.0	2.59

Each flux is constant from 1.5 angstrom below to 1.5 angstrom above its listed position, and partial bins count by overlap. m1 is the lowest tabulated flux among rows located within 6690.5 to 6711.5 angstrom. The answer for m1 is 2.69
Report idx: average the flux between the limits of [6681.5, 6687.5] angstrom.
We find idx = 2.84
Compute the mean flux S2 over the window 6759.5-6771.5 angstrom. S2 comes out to 2.9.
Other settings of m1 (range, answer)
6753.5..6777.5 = 2.56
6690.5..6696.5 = 2.77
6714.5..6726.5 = 2.89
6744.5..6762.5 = 2.9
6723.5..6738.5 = 3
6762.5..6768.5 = 2.99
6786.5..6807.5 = 2.74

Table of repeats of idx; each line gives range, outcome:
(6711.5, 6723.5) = 2.97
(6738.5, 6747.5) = 3.05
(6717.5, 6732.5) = 3.08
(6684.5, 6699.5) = 2.76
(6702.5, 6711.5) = 2.93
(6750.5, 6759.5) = 3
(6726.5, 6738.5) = 3.09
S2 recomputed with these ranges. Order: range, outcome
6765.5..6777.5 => 2.75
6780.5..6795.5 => 2.97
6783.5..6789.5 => 2.9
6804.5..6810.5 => 3.02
